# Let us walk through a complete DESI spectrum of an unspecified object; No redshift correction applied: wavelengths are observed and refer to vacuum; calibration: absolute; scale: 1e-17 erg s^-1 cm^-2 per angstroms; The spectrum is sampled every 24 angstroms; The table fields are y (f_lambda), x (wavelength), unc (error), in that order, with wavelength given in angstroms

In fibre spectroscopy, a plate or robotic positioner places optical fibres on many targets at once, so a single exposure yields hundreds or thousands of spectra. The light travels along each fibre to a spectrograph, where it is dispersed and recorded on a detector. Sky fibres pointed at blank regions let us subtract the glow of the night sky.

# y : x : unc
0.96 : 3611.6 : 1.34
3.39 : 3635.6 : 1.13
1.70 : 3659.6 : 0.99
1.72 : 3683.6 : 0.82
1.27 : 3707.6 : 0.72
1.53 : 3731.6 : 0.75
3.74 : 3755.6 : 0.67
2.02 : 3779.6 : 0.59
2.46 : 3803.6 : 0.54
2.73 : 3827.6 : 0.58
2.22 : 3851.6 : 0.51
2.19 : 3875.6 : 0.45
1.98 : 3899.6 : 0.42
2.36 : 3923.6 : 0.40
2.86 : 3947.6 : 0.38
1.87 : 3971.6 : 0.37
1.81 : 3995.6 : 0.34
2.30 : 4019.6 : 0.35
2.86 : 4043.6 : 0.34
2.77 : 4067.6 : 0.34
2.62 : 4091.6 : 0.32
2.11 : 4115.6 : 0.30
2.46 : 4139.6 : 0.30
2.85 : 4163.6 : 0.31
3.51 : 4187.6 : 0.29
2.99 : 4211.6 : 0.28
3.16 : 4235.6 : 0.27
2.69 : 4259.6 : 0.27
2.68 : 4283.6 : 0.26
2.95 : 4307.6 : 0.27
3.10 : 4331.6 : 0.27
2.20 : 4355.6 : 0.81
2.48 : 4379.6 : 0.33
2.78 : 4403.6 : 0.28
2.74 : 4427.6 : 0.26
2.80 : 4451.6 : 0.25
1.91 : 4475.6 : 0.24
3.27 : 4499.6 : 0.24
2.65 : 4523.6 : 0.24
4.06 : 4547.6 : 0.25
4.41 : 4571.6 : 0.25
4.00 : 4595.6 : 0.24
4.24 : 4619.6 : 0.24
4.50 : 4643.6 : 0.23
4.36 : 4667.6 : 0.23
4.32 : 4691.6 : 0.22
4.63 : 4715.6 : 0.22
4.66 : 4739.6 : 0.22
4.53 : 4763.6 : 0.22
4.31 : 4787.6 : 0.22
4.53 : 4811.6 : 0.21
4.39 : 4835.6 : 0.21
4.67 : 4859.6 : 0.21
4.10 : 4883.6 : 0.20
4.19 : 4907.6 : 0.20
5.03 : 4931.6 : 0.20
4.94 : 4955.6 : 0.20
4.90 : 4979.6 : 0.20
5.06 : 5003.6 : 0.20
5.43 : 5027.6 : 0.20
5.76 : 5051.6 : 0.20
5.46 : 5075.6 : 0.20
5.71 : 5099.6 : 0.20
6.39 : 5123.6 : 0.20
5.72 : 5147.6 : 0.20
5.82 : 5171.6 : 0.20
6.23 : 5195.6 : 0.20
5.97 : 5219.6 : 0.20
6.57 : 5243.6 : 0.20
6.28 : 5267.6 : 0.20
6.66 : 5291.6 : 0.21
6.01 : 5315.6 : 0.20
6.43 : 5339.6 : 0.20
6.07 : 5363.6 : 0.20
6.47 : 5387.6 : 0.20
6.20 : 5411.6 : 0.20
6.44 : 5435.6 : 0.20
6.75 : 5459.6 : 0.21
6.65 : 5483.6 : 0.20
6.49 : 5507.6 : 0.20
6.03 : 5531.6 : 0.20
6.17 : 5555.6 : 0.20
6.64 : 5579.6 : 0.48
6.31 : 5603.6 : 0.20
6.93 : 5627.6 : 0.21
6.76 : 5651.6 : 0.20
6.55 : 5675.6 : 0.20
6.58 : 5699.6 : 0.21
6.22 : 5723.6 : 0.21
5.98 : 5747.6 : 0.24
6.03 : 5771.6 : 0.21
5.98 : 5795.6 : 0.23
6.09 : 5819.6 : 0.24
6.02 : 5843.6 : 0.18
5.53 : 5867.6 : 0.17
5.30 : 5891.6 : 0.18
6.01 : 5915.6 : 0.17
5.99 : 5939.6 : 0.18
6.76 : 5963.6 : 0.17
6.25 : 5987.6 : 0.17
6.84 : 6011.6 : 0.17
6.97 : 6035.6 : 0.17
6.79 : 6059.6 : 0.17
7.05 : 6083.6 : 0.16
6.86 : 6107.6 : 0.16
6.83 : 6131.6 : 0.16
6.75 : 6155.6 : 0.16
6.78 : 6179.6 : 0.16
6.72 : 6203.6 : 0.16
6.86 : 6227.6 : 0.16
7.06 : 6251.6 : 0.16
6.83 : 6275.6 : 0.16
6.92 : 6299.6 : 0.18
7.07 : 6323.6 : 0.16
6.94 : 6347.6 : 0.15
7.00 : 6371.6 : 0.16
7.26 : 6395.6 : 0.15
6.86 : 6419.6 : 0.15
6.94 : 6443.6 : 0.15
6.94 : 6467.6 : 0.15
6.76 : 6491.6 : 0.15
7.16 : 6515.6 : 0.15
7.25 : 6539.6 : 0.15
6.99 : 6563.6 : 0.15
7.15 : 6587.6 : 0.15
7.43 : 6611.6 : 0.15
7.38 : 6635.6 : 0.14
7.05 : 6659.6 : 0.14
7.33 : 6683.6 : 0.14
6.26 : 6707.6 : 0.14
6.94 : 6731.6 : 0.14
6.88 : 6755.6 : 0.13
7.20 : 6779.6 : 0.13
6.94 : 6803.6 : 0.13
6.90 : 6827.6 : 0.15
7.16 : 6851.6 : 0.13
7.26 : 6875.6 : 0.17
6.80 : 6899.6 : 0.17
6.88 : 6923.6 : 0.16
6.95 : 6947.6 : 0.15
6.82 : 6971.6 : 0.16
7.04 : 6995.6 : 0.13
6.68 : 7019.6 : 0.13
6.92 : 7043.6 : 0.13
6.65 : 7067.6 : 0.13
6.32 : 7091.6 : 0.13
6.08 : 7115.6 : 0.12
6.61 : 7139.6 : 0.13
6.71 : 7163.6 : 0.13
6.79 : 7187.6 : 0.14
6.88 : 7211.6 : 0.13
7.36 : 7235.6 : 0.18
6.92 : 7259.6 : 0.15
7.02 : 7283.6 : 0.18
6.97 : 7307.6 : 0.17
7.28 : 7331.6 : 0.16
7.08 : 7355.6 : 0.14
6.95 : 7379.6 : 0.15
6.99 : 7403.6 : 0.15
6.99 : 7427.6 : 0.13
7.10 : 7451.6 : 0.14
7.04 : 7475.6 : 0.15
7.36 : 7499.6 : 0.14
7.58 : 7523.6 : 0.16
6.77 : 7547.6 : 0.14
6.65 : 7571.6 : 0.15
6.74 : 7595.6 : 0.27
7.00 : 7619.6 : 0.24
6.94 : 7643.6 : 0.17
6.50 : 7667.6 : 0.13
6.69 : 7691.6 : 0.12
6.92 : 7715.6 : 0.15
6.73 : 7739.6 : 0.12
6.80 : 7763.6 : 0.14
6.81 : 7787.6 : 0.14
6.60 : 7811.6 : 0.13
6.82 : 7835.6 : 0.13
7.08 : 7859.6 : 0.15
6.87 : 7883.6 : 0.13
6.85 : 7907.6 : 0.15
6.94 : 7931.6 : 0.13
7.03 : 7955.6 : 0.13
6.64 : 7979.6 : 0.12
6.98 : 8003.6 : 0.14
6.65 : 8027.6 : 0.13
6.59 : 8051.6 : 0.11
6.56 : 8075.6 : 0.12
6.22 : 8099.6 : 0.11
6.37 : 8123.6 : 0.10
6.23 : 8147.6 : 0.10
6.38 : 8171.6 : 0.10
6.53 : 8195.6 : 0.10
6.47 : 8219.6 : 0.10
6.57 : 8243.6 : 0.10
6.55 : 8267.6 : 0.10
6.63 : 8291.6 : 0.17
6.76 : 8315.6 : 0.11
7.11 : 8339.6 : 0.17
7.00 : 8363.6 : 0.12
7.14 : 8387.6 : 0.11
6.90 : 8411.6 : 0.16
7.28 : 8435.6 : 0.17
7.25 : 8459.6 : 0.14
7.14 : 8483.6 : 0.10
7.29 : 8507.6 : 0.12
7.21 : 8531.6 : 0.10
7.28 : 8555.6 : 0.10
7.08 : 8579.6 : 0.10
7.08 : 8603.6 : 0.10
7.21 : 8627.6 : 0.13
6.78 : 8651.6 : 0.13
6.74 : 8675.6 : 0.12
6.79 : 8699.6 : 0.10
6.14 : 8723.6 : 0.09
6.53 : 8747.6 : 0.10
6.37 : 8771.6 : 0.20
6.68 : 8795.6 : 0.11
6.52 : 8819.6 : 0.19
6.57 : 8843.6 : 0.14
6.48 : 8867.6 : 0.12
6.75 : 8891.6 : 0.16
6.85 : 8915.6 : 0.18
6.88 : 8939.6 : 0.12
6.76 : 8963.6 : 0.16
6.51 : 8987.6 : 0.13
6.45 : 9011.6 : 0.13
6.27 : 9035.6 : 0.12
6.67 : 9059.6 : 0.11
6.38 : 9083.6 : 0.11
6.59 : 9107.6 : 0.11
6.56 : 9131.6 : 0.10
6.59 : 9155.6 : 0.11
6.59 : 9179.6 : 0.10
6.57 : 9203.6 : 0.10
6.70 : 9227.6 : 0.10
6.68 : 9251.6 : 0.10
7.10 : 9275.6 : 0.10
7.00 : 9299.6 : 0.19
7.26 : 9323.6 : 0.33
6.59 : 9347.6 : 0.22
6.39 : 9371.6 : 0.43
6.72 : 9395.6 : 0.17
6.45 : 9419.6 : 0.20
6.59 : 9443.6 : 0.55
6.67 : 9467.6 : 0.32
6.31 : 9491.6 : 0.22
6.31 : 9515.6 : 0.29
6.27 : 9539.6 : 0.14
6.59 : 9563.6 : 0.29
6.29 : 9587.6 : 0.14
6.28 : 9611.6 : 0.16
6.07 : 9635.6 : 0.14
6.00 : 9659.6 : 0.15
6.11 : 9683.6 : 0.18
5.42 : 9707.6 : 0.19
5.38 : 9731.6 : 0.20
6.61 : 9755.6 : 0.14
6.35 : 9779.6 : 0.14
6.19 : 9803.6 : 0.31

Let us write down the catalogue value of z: 0.137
